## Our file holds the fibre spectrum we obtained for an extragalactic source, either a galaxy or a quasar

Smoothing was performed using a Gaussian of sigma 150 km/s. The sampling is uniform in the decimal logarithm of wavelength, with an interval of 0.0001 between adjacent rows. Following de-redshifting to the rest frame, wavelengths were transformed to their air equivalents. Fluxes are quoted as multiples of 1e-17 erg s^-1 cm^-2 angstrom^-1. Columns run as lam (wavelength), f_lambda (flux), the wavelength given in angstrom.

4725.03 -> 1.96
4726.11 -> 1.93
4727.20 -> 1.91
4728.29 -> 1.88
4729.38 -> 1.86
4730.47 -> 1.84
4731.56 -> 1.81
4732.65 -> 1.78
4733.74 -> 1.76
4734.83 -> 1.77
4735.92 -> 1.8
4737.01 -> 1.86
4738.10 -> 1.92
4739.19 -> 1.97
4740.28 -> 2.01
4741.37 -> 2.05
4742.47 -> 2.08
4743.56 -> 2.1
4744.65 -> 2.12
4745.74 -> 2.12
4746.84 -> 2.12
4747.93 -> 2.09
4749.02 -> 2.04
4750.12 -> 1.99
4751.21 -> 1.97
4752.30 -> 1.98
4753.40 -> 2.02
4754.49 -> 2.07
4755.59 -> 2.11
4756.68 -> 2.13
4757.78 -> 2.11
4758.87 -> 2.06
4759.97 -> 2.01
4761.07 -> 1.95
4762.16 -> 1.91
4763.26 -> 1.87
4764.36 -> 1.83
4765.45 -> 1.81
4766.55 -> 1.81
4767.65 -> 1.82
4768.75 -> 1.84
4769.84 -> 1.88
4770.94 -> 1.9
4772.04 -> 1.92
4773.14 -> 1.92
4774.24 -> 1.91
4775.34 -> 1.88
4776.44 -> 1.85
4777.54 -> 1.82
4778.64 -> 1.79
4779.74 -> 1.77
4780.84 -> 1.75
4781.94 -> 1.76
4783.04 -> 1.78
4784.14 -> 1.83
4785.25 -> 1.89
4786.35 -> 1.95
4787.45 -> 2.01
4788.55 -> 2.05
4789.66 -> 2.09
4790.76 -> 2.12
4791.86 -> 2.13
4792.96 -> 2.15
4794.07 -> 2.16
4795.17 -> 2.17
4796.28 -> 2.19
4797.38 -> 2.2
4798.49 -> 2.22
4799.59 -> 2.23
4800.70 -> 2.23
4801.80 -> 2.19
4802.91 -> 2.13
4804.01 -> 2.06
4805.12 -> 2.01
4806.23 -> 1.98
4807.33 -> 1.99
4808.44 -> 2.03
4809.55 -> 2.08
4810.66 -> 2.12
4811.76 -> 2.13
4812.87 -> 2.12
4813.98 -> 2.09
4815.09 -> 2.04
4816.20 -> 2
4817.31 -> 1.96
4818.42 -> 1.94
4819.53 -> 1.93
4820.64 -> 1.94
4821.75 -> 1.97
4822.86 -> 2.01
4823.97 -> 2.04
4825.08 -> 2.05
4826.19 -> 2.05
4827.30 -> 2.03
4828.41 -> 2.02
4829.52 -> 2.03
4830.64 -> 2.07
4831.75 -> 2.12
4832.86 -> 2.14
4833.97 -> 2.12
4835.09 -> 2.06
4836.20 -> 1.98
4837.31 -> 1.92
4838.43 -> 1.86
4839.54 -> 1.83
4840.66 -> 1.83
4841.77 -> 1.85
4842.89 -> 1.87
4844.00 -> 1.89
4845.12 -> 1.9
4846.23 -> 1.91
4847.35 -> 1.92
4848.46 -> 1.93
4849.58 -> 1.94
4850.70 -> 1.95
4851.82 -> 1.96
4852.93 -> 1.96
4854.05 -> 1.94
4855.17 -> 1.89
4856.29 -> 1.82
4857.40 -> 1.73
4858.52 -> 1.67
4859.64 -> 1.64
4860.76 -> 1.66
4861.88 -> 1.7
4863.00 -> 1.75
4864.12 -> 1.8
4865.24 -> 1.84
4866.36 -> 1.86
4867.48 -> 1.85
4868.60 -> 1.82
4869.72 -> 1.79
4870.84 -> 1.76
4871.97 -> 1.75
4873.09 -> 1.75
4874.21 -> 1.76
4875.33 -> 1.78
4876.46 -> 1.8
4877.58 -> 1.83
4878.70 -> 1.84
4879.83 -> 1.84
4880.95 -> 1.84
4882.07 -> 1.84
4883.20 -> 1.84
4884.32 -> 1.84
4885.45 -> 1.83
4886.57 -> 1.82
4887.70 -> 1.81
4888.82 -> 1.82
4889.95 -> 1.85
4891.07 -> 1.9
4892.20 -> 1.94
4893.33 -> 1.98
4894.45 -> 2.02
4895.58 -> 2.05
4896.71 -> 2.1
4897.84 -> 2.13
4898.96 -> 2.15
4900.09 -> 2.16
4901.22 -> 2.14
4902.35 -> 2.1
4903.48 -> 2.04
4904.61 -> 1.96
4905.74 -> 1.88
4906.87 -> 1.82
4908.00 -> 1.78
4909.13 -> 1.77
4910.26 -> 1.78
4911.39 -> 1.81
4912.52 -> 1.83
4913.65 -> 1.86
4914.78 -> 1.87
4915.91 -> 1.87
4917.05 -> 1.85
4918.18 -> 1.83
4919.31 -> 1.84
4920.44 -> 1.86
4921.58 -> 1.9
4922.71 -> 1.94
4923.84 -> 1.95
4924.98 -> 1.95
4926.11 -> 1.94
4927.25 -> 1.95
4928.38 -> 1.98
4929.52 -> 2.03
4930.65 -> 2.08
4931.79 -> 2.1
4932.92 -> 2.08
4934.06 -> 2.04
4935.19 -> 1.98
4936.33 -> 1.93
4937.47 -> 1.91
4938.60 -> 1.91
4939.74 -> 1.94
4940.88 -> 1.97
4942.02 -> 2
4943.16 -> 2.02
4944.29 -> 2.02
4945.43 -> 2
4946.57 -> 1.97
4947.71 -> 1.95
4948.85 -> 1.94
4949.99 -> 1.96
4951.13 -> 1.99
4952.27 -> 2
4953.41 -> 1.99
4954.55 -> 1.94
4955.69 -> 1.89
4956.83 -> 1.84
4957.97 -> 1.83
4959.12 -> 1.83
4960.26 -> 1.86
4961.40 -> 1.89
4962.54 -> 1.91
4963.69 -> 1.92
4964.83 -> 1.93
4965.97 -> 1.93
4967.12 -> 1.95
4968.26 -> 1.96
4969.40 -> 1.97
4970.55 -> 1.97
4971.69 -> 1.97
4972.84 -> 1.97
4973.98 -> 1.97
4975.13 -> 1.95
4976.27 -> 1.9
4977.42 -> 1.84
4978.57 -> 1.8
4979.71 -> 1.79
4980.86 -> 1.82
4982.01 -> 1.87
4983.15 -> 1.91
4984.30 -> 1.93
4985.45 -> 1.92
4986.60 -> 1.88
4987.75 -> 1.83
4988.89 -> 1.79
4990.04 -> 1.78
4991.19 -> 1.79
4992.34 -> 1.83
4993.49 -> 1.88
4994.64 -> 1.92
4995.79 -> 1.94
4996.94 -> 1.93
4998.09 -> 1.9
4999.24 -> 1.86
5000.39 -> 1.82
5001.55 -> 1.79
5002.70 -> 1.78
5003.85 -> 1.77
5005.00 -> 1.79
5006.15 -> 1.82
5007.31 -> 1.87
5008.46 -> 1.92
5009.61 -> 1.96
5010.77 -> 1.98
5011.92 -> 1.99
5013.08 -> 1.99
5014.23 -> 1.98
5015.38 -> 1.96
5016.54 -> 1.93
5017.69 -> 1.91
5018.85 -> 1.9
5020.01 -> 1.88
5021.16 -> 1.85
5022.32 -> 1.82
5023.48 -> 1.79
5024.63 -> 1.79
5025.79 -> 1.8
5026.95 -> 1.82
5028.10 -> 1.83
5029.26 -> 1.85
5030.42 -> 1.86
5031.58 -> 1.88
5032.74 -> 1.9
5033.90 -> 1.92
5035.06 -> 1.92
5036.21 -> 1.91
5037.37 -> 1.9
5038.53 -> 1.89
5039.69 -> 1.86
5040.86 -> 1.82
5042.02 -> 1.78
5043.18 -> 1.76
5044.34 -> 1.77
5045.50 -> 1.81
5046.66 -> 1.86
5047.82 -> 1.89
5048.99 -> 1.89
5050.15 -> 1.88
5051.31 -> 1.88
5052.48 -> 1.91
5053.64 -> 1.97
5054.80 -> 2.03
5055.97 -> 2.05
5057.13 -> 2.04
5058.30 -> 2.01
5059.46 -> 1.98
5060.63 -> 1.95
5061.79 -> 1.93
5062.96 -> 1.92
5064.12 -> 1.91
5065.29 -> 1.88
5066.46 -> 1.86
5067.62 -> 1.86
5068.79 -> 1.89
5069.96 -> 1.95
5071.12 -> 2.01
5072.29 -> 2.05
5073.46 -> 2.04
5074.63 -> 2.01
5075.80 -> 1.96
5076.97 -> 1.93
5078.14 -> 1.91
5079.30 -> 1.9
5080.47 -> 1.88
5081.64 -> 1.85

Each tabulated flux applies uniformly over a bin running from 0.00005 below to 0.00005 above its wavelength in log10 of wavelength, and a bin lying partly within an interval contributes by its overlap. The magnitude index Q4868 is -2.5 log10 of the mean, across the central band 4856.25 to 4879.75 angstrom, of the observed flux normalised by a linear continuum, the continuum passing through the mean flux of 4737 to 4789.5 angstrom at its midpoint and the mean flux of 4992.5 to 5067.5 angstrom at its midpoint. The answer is 0.09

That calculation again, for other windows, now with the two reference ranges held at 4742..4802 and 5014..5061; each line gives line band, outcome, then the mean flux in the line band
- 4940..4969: -0.011 mag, 1.94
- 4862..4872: 0.090 mag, 1.8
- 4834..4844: 0.031 mag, 1.91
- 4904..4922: 0.053 mag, 1.84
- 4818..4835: -0.033 mag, 2.03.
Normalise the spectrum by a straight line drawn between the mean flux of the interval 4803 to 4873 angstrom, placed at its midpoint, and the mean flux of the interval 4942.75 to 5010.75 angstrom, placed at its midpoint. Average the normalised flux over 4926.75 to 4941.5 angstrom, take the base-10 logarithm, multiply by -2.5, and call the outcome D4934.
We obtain -0.047 mag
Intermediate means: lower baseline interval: 1.93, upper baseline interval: 1.9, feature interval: 1.99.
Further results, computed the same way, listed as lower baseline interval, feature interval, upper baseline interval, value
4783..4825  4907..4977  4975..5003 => -0.01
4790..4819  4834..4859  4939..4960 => 0.09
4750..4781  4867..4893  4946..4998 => 0.05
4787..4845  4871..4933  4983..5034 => 0.03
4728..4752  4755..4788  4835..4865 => 0.02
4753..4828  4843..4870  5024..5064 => 0.07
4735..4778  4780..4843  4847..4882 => -0.08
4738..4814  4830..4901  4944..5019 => 0.04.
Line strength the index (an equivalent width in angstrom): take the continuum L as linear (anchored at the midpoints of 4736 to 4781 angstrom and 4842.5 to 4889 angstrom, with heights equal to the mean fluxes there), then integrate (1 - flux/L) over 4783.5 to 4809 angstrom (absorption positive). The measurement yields -2.4 angstrom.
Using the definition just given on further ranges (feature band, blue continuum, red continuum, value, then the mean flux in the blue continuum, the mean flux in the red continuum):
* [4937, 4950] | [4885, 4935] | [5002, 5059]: -0.3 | 1.94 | 1.89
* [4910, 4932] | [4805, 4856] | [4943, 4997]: 0.3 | 1.99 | 1.91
